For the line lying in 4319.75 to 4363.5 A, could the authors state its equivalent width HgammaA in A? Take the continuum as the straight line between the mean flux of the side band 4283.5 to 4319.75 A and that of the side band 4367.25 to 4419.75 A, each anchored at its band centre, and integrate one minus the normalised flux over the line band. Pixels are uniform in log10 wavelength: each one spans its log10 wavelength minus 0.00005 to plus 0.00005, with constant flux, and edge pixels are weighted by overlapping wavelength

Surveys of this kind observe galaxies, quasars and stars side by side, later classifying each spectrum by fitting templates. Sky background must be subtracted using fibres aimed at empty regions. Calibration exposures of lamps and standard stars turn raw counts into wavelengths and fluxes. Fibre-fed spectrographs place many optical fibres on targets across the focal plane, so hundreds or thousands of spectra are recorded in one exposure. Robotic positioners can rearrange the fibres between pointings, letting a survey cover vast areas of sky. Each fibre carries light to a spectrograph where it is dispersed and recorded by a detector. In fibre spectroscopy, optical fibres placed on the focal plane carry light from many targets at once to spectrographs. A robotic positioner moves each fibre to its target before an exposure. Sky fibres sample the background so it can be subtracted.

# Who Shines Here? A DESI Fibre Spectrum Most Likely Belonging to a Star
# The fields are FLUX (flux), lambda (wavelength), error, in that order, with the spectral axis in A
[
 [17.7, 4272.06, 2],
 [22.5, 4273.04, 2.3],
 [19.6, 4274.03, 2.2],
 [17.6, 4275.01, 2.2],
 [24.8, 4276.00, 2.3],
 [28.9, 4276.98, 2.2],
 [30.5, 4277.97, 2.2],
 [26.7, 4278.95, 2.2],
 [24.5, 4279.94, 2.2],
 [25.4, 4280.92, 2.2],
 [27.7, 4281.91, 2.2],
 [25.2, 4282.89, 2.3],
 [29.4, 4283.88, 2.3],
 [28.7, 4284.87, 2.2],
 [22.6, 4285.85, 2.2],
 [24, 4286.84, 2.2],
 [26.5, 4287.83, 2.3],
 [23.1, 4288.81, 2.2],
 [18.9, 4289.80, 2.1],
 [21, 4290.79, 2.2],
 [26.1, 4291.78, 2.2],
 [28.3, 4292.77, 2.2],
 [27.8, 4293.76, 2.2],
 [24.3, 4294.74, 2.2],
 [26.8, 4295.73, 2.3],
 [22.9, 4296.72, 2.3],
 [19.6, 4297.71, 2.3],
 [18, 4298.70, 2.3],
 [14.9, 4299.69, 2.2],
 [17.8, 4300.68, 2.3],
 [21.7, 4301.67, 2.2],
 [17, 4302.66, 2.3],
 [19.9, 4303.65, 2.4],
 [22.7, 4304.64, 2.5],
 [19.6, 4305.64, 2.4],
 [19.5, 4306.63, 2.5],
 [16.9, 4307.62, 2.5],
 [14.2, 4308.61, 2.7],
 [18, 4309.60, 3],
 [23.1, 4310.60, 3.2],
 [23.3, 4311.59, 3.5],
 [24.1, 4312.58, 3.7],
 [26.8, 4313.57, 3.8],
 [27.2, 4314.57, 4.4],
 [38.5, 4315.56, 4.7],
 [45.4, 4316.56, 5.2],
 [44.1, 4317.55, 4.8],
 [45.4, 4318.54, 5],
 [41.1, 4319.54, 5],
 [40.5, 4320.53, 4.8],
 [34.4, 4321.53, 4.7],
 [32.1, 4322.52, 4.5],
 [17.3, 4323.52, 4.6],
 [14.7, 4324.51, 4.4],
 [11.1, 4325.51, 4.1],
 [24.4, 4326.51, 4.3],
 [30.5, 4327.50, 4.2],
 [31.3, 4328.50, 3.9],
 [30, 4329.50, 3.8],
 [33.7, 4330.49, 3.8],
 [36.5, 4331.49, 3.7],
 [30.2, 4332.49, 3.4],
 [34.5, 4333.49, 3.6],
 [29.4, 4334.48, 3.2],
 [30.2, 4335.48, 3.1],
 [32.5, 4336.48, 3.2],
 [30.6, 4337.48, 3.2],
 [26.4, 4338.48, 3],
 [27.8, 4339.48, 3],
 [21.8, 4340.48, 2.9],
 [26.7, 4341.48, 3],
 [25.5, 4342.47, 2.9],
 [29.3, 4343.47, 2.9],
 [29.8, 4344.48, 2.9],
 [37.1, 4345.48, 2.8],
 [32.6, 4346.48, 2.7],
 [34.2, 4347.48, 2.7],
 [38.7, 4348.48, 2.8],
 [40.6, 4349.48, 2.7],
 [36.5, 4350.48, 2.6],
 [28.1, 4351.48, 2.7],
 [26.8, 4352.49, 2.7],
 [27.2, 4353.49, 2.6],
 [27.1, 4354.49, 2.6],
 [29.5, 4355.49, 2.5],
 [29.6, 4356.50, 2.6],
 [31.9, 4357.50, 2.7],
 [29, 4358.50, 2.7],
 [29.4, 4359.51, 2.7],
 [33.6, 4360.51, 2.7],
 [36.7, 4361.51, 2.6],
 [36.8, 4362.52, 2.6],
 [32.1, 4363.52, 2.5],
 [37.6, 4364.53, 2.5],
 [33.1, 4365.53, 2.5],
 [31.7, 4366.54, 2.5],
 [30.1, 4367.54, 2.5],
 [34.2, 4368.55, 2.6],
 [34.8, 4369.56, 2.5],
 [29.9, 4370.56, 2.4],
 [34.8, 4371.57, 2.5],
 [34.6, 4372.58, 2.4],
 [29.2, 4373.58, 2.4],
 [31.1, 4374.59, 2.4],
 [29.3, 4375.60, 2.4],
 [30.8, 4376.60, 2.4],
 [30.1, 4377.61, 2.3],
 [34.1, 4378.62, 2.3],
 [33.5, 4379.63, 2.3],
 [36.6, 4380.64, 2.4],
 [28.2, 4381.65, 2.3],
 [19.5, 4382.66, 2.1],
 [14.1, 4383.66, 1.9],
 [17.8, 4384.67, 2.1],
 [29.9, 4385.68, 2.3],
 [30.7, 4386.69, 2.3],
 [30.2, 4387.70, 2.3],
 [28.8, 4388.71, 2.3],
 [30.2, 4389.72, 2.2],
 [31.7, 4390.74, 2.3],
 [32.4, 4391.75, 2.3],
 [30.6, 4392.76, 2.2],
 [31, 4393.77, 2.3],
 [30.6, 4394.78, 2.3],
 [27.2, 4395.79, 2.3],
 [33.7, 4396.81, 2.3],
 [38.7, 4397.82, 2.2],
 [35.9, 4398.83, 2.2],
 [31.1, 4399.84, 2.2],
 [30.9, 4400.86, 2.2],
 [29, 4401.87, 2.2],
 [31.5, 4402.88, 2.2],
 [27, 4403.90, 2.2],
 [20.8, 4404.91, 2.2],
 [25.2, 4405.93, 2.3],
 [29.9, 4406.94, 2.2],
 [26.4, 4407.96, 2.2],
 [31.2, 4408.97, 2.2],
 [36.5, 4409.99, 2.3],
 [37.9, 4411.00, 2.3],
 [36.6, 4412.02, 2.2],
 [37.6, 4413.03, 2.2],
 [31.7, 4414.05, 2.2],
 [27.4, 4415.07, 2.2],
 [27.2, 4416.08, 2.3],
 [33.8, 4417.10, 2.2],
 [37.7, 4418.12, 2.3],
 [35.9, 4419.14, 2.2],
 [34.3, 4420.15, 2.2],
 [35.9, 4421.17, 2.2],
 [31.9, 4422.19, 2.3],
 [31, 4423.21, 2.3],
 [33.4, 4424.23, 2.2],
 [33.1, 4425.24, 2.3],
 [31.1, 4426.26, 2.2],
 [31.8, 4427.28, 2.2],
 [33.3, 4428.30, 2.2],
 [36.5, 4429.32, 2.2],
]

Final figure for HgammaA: -4.35 A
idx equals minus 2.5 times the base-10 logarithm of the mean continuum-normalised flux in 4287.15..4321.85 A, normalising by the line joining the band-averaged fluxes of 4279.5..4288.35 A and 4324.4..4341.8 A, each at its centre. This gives 0.056 mag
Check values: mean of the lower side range 26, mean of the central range 25.7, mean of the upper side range 28.2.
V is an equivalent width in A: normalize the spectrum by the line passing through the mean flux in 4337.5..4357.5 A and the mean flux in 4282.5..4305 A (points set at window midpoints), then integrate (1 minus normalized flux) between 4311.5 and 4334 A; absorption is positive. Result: -3.7 A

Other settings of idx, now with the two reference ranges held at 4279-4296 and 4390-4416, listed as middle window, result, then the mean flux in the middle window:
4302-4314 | 0.279 mag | 20.4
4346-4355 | -0.139 mag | 32.4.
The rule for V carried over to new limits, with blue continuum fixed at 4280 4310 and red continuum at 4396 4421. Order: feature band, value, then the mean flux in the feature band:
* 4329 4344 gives -2.2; 29.7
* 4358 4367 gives -1.7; 33.3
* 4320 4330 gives -0.7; 26.7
